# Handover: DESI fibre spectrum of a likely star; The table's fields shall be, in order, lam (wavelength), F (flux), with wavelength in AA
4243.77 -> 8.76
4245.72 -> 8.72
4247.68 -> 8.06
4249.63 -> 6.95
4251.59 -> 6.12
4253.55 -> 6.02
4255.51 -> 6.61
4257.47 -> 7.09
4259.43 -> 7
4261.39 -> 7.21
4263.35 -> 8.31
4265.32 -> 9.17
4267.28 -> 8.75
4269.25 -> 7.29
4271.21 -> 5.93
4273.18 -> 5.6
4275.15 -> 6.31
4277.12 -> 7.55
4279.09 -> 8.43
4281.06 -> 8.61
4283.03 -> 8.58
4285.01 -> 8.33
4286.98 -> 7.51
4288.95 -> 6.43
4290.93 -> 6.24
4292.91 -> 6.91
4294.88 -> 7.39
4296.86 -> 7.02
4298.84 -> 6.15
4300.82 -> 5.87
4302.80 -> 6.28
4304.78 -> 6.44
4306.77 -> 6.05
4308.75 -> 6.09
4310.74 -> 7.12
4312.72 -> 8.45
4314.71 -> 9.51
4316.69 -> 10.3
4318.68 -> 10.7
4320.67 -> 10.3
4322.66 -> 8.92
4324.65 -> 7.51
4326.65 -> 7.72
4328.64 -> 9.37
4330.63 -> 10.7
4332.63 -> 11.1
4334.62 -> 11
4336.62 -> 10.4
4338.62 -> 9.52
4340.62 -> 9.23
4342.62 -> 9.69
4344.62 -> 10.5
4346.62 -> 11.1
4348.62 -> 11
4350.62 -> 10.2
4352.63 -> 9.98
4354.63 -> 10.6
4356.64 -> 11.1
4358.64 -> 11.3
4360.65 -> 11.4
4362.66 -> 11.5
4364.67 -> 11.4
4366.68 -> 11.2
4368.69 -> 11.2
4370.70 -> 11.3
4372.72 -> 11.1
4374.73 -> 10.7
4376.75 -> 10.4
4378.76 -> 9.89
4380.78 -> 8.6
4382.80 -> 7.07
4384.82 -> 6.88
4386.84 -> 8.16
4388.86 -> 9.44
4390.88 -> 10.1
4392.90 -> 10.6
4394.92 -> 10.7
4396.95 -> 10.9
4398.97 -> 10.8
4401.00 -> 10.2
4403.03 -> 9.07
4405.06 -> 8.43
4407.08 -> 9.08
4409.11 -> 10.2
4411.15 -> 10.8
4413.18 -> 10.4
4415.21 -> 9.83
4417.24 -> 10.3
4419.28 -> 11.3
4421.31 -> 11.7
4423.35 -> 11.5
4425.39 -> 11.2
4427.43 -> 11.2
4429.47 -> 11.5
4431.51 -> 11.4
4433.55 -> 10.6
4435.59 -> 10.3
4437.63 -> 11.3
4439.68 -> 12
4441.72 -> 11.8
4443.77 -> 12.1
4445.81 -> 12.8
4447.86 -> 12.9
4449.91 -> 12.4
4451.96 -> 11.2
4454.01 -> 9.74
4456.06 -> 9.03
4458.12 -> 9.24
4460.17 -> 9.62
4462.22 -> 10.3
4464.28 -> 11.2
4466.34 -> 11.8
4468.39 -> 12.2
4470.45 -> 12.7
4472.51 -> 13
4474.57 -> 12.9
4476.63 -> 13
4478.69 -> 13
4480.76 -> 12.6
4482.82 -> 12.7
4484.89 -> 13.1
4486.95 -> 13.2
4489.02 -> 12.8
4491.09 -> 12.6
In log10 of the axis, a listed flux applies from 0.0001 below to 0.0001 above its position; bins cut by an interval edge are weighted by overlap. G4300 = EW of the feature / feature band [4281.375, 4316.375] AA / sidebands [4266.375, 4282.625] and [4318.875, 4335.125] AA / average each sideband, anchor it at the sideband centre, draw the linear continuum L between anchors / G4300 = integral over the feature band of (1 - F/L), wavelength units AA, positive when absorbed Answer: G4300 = 5.0 AA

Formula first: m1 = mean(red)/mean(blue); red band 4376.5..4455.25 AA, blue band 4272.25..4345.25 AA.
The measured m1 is 1.3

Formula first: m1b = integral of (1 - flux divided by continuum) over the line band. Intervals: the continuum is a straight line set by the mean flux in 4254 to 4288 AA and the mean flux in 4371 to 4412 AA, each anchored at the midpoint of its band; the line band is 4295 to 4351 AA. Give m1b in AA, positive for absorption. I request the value -2.3 AA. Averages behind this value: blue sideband 7.52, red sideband 9.68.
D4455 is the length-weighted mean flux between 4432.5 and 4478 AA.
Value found 11.5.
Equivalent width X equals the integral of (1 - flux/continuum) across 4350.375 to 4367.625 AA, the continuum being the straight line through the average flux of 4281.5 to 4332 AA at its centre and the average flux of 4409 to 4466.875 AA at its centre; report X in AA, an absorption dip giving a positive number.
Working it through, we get -3.5 AA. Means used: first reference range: 7.87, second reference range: 11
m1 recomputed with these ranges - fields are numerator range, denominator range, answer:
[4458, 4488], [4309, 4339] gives 1.29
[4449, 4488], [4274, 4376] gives 1.29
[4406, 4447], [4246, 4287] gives 1.49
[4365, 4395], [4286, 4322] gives 1.31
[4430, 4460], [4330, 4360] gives 1.06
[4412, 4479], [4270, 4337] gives 1.43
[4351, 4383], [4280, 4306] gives 1.51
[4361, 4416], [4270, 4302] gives 1.42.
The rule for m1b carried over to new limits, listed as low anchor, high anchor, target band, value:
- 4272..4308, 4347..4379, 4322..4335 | -0.5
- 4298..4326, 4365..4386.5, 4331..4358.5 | -4.9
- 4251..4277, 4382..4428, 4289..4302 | 1.9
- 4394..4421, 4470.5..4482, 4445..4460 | 1.2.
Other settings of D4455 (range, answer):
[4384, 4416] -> 9.74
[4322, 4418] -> 10.1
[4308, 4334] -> 9.12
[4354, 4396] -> 10.2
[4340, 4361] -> 10.6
